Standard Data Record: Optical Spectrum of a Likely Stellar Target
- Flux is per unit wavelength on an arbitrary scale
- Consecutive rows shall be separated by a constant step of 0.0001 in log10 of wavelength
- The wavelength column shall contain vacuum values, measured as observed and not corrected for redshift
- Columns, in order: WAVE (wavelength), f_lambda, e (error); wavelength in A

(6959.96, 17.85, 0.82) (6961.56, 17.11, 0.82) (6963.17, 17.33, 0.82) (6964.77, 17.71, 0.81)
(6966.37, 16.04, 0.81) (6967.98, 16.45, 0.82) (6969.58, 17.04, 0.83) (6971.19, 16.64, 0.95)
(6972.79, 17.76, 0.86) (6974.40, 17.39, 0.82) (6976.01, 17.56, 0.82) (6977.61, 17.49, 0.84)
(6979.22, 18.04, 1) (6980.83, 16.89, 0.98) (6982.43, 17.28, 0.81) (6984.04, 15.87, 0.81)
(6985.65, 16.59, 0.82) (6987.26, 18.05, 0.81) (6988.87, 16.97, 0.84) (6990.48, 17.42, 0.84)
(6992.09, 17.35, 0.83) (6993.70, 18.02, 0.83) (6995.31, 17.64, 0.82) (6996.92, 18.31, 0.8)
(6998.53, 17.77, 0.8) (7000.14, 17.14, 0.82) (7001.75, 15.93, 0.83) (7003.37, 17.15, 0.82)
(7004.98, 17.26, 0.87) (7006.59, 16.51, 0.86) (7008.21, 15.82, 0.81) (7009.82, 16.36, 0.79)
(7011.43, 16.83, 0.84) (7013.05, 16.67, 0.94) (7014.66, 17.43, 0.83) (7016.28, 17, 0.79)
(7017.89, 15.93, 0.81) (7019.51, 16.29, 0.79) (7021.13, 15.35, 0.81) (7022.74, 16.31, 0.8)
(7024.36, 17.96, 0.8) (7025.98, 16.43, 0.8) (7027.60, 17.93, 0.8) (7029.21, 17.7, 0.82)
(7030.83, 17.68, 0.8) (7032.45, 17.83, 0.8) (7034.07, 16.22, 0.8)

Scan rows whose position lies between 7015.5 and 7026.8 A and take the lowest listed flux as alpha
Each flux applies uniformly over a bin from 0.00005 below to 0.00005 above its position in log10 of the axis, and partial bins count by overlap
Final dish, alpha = 15.35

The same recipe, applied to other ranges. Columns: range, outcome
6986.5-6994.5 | 16.97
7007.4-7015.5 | 15.82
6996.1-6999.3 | 17.77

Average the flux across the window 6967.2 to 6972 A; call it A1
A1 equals 16.7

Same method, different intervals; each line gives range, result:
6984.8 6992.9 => 17.3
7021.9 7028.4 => 17.1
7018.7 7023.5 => 16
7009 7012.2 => 16.6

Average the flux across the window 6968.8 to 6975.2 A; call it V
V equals 17.2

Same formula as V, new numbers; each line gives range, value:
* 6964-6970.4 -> 16.8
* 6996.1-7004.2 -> 17.3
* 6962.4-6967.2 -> 17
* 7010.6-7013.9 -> 16.8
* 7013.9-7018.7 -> 16.8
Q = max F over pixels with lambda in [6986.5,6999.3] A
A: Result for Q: 18.31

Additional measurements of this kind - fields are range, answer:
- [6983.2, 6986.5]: 16.59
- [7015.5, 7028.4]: 17.96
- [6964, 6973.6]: 17.76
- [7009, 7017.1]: 17.43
